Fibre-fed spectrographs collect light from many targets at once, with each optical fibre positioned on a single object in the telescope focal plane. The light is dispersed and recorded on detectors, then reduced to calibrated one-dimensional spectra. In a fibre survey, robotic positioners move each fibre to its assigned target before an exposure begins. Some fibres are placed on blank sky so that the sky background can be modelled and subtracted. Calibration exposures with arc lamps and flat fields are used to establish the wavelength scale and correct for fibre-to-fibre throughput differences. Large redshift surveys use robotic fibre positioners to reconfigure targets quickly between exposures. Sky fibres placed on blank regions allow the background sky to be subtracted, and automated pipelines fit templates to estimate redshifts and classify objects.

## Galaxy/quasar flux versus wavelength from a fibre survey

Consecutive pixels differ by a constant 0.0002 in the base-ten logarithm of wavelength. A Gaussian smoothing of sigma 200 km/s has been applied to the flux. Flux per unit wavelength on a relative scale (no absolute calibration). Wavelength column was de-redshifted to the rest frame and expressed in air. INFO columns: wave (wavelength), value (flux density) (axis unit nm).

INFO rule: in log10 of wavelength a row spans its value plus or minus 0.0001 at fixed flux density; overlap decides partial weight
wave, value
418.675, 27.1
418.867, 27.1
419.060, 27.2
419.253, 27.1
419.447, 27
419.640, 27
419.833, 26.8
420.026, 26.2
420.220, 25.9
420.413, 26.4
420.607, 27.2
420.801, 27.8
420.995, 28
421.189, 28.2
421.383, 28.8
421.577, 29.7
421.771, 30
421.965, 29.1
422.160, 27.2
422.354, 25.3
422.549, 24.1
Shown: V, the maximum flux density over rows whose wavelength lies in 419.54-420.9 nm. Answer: 27.8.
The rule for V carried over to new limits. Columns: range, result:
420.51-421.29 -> 28.2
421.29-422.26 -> 30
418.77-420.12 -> 27.2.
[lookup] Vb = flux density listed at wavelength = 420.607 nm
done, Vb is 27.2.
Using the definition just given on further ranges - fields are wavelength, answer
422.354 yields 25.3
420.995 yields 28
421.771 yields 30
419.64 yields 27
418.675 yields 27.1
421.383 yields 28.8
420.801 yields 27.8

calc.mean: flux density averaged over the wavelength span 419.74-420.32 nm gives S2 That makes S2 26.3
